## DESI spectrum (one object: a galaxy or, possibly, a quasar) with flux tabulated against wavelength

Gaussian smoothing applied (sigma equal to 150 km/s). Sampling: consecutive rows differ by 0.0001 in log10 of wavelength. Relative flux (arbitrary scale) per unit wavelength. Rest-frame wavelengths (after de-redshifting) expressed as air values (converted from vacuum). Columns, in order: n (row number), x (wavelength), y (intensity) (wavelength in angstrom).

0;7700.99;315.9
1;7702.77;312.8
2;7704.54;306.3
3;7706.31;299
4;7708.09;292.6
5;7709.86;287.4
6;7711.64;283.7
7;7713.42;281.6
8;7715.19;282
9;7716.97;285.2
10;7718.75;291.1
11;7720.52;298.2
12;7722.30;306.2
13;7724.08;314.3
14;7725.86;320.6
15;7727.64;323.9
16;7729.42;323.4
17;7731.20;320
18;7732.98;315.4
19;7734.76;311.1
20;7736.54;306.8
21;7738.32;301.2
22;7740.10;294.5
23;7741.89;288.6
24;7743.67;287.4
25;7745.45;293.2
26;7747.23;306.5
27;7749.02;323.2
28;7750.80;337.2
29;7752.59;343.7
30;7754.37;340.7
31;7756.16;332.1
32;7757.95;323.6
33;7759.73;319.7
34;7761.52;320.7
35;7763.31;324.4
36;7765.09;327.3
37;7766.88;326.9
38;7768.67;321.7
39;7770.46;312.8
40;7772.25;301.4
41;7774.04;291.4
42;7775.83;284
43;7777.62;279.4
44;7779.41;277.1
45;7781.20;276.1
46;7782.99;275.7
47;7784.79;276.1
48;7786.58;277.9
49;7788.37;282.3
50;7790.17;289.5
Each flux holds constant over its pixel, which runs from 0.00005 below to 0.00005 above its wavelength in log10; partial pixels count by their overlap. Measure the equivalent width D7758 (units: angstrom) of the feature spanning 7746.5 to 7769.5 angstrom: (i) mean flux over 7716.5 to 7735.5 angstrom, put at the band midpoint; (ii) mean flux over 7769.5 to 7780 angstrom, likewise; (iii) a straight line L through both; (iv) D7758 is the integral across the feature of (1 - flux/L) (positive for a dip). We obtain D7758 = -2.2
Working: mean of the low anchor 310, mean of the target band 327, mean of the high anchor 292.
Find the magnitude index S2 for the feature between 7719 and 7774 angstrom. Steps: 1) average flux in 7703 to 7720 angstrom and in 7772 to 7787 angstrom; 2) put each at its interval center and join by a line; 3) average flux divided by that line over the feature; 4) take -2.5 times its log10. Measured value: -0.10 mag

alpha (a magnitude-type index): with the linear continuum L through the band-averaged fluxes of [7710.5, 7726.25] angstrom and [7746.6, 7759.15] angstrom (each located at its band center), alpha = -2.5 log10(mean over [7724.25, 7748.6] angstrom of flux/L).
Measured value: 0.018 mag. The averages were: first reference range 295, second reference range 330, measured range 308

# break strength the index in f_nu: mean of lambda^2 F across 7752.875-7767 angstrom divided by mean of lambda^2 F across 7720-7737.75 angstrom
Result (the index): 1.05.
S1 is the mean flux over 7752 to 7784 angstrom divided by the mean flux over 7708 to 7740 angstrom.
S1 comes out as 1.02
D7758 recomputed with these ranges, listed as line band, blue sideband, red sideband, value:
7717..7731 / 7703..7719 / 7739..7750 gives -0.8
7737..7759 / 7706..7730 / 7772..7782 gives -1.7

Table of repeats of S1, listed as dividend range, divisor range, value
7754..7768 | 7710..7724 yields 1.12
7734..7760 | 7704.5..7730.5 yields 1.05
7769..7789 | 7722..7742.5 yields 0.92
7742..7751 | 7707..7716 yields 1.07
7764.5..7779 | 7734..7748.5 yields 1.02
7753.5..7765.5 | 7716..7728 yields 1.07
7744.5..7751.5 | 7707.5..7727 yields 1.07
